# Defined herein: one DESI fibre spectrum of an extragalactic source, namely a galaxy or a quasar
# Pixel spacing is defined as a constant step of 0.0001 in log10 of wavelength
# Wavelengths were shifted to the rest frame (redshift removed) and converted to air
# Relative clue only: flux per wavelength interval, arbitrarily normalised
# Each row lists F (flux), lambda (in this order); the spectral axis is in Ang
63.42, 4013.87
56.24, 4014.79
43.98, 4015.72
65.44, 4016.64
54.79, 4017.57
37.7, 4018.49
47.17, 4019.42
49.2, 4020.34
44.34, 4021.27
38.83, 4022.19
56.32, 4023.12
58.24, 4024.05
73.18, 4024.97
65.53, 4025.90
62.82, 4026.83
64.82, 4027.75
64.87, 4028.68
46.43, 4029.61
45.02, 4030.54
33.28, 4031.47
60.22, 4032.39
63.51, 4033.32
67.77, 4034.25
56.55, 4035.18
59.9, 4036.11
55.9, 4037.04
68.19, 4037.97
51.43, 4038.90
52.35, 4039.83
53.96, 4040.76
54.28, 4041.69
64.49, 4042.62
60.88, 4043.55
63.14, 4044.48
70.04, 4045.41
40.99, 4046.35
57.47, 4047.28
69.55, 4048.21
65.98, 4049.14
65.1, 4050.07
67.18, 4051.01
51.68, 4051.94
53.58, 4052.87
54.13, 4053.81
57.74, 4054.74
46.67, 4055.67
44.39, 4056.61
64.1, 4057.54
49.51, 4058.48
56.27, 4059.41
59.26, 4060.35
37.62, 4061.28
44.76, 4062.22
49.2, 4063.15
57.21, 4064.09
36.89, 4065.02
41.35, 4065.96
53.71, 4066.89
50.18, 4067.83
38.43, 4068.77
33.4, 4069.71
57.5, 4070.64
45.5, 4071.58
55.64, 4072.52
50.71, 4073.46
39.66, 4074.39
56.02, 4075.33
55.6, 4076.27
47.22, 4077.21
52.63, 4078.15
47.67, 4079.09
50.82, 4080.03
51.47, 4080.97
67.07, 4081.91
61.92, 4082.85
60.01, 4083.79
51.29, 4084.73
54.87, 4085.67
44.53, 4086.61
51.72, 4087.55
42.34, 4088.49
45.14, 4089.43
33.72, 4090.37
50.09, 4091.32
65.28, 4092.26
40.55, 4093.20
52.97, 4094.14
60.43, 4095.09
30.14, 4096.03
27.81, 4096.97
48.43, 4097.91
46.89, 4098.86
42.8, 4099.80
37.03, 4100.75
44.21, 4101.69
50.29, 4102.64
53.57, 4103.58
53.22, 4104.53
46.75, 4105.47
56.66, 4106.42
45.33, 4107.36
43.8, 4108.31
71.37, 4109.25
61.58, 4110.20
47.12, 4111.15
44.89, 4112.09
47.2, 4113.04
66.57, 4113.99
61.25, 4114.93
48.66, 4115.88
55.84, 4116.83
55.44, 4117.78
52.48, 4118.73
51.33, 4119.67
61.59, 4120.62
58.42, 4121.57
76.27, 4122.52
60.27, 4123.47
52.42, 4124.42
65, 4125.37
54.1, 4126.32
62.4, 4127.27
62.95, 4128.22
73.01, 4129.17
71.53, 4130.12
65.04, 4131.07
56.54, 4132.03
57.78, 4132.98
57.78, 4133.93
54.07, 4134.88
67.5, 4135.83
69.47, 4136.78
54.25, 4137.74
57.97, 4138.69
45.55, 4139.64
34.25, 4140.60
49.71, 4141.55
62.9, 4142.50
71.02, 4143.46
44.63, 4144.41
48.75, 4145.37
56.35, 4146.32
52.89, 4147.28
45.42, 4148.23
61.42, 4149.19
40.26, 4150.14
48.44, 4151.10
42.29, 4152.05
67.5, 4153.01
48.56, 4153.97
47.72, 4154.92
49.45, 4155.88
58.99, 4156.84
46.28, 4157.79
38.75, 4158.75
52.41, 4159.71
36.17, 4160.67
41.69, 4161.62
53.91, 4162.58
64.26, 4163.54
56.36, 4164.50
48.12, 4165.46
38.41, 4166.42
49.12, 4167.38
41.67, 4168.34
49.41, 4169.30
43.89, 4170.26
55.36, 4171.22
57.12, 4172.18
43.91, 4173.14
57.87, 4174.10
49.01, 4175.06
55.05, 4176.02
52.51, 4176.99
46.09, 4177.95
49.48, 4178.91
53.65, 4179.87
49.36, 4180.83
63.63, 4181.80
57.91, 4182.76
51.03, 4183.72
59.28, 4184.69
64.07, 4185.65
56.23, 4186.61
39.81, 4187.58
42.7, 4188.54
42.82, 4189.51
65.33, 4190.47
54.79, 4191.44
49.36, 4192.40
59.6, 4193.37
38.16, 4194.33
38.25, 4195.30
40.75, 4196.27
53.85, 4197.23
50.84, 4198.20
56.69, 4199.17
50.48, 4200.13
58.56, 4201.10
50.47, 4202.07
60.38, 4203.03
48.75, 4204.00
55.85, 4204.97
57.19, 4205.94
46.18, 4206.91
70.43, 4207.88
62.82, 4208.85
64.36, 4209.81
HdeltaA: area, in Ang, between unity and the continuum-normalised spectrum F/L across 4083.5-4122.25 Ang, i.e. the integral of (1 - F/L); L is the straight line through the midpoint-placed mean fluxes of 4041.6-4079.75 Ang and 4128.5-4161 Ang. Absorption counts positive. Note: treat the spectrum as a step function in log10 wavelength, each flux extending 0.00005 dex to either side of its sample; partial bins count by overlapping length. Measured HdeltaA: 2.2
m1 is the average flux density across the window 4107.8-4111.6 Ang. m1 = 55.9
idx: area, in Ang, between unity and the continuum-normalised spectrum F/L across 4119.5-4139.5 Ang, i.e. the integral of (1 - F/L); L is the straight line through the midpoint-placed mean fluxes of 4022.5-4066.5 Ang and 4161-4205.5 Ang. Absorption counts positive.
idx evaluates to -3.0 Ang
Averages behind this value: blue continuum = 56.2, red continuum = 51.4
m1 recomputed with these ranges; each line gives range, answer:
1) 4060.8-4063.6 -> 44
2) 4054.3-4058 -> 53.2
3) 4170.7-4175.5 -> 52.7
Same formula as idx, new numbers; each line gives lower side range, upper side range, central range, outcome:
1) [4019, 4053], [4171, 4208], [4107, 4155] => -1.6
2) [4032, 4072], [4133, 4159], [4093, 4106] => 2.0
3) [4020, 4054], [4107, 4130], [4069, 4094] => 3.2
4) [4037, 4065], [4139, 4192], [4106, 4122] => -0.4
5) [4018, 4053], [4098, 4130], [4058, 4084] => 2.7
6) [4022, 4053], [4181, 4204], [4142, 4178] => 2.0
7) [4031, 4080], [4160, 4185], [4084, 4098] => 1.6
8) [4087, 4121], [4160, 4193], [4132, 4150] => -1.5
